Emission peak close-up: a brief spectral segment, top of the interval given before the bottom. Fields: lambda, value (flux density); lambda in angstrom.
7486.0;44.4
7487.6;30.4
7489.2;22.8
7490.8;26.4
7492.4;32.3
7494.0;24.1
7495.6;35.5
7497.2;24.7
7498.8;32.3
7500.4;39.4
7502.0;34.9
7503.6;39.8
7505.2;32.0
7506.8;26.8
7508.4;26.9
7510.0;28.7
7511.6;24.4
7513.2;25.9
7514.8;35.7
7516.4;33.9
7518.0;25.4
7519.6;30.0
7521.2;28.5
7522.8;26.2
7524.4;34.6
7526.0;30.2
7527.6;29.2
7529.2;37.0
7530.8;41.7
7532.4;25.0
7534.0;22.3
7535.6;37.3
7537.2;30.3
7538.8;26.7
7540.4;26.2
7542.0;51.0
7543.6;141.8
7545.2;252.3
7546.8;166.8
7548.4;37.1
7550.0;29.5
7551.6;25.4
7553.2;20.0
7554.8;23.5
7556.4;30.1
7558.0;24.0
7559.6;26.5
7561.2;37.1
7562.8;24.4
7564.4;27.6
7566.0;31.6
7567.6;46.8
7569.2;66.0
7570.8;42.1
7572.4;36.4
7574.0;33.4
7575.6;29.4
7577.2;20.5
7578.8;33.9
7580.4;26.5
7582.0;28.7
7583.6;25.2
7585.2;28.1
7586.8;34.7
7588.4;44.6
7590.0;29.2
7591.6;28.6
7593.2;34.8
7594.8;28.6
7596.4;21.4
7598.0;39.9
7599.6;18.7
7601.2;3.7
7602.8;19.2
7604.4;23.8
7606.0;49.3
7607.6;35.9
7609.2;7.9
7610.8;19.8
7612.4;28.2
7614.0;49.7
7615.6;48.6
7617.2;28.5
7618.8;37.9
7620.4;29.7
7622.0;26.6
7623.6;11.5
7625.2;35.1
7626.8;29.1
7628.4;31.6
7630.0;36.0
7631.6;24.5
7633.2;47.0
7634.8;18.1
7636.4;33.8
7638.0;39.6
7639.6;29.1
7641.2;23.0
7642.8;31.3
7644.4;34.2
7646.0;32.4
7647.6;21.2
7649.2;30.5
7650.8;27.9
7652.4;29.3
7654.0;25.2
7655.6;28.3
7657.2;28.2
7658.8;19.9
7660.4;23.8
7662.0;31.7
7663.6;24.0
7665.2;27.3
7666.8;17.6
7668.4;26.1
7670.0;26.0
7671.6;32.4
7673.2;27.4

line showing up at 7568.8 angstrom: [N II] 6583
